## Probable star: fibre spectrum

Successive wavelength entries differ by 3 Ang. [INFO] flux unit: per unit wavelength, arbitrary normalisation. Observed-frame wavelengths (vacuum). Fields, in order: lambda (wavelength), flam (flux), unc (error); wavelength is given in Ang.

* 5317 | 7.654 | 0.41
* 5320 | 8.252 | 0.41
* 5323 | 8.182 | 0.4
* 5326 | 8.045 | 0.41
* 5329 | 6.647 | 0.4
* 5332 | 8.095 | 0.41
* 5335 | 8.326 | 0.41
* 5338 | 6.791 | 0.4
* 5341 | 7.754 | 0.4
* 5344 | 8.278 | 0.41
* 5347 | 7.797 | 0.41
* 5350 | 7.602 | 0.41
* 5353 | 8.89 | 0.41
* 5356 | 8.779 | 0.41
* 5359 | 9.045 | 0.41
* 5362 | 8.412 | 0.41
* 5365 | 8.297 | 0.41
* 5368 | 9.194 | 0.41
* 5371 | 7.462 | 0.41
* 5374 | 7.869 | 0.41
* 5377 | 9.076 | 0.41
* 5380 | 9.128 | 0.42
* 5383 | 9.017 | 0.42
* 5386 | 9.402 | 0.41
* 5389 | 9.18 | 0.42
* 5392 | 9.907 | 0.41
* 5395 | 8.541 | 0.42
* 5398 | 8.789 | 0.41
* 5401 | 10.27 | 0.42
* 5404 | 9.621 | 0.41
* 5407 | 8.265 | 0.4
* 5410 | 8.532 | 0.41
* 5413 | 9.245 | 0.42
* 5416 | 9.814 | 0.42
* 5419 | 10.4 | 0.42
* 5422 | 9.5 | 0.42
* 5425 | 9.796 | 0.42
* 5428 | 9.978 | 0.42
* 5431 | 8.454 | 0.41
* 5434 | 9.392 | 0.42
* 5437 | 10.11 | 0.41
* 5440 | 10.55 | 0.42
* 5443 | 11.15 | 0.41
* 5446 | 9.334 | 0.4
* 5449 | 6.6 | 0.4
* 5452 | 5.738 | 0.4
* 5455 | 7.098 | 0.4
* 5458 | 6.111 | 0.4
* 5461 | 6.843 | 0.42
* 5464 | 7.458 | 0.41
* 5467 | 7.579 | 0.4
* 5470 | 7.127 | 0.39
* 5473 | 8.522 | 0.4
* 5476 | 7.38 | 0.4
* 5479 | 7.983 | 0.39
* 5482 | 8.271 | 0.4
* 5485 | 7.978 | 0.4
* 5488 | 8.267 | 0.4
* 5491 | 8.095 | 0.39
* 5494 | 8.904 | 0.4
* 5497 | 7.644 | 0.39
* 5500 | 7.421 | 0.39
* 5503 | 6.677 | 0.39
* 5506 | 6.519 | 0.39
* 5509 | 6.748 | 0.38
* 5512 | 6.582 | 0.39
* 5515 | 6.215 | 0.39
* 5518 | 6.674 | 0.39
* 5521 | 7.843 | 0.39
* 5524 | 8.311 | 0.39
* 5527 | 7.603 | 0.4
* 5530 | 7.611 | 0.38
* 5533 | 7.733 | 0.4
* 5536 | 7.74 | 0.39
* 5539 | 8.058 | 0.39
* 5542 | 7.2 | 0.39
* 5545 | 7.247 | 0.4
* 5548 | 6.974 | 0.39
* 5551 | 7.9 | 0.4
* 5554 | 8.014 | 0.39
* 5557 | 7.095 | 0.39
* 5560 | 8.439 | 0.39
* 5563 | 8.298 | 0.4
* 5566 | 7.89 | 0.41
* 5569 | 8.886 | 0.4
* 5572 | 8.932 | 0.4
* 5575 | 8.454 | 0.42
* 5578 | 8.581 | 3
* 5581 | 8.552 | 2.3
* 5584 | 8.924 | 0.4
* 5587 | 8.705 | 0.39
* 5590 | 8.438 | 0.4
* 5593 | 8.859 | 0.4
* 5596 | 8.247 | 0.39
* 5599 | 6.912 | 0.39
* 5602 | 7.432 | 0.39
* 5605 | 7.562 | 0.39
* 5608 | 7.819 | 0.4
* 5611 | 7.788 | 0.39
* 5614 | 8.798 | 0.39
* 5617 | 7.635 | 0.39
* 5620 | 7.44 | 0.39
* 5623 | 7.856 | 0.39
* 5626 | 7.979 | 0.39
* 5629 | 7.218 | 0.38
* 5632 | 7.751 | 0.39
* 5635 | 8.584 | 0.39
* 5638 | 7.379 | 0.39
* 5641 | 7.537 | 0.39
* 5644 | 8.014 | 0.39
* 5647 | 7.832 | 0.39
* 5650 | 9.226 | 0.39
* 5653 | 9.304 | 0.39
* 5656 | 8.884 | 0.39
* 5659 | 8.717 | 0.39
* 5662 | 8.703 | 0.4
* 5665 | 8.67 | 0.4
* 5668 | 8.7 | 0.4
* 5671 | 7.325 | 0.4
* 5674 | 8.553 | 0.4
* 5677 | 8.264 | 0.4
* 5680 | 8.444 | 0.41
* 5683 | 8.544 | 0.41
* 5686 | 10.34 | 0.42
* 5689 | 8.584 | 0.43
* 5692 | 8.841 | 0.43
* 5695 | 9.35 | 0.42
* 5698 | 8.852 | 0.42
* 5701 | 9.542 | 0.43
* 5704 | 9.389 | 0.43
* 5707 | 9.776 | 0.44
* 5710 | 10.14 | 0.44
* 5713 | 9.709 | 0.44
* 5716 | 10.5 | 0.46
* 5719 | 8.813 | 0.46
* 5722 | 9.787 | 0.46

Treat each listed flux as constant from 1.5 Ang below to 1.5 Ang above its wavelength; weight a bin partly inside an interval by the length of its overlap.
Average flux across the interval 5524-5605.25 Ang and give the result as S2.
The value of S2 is 8.02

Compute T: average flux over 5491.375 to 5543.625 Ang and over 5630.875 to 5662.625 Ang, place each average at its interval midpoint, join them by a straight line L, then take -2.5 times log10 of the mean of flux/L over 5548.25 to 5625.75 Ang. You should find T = -0.03 mag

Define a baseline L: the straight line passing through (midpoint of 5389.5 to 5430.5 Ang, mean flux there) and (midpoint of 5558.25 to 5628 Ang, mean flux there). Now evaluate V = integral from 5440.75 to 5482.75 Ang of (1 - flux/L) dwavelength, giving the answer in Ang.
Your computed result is 6.32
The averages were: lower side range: 9.41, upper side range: 8.18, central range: 7.7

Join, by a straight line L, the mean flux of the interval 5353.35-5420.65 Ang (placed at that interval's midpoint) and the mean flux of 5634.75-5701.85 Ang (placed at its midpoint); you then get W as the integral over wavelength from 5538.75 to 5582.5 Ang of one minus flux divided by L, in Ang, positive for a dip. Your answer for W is 3.6 Ang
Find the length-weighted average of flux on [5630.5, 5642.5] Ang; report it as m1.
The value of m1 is 7.81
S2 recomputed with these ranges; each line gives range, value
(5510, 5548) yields 7.38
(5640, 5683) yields 8.46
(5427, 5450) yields 9.5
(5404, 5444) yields 9.61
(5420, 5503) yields 8.25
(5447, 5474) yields 7.02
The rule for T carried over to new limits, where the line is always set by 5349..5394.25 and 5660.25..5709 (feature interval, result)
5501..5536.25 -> 0.224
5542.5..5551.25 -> 0.209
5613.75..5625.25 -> 0.132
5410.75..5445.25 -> -0.121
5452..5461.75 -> 0.324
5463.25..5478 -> 0.154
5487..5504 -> 0.124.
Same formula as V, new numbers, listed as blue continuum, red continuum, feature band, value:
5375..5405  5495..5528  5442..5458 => 1.0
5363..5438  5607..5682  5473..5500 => 2.3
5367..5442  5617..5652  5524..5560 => 3.5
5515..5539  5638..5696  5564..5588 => -2.0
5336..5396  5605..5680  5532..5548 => 1.5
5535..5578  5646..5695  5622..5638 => 1.2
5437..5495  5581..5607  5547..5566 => 0.7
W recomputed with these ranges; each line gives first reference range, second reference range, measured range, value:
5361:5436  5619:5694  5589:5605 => 1.1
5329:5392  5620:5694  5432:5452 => -1.9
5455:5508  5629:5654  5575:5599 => -1.7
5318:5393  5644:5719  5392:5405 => -1.4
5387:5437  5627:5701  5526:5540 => 1.9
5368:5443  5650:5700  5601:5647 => 5.6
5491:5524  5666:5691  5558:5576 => -1.7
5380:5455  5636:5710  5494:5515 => 4.7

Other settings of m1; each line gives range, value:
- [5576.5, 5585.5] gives 8.69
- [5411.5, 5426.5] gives 9.75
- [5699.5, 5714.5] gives 9.71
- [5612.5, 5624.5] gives 7.93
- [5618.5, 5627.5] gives 7.76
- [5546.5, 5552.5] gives 7.44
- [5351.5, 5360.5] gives 8.9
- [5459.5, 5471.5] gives 7.25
